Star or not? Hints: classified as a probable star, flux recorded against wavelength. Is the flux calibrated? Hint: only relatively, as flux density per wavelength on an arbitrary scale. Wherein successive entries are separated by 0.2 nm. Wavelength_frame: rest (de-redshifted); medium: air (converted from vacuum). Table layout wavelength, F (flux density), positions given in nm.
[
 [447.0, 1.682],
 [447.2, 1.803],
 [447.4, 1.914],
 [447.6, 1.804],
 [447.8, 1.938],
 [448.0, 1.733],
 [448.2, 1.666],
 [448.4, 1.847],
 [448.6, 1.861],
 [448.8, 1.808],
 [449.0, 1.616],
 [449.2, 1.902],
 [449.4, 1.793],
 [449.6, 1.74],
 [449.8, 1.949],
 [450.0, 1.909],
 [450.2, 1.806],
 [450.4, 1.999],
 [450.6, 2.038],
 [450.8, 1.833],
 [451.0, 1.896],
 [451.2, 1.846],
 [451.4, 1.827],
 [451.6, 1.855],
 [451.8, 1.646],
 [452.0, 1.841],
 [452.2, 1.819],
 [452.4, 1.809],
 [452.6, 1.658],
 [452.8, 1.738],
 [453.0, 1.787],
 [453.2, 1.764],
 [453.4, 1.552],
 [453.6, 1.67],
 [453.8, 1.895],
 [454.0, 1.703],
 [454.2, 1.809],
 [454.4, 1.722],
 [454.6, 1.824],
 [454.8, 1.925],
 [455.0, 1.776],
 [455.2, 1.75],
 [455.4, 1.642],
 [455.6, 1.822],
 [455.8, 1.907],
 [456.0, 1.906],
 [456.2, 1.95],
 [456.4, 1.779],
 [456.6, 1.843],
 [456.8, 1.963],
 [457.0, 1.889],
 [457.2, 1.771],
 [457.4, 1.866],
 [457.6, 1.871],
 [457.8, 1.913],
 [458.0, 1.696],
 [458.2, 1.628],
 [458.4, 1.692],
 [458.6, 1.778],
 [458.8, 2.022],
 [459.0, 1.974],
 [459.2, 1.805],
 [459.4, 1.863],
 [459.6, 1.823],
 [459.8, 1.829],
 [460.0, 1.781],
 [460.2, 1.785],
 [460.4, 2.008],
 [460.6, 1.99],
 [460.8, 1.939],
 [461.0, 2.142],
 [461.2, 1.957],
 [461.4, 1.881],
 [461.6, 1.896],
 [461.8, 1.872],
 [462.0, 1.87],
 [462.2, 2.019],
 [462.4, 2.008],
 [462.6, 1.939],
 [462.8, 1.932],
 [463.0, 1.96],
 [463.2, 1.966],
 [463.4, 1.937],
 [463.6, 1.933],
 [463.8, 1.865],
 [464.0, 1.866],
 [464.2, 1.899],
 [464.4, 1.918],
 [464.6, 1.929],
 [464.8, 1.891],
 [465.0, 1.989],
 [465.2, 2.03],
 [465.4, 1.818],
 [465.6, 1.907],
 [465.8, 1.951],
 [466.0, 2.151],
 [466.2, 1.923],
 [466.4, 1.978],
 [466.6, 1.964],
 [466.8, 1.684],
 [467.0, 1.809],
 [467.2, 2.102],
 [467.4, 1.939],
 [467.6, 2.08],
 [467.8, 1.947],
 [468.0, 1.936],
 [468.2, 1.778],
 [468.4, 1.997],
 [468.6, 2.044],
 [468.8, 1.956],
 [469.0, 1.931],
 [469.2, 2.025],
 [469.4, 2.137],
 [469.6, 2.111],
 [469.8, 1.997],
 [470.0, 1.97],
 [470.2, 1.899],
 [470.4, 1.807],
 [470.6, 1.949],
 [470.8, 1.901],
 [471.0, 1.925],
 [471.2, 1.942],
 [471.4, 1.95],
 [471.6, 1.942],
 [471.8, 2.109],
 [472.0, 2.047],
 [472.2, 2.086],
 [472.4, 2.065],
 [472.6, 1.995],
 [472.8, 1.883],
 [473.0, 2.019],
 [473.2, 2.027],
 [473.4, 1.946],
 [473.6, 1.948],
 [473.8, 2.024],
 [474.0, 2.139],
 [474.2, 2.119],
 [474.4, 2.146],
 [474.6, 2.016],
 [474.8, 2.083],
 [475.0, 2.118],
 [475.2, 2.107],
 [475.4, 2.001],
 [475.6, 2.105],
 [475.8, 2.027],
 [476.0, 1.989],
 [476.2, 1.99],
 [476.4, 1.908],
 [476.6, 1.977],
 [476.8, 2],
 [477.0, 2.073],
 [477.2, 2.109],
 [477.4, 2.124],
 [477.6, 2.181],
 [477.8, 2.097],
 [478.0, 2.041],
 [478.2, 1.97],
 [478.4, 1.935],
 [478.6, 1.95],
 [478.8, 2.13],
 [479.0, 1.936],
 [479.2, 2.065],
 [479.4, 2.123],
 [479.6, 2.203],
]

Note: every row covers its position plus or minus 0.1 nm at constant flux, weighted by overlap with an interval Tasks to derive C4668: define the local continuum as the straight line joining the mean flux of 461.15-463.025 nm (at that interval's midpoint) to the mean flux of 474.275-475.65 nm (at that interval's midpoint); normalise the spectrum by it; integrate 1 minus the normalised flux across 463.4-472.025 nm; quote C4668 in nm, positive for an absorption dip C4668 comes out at 0.20 nm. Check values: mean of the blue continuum 1.93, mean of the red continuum 2.08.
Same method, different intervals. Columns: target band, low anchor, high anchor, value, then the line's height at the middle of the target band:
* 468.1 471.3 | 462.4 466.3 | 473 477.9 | 0.052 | 1.99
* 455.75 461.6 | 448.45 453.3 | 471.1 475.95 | 0.077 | 1.9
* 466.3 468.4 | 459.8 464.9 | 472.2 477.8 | 0.050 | 1.97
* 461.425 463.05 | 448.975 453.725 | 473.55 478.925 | -0.018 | 1.91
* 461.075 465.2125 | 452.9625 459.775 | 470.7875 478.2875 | -0.081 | 1.89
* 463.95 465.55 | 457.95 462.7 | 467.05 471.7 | 0.005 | 1.92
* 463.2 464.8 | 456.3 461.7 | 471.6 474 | 0.009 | 1.92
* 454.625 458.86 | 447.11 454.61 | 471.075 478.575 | 0.080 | 1.86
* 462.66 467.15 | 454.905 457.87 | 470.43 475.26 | 0.018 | 1.93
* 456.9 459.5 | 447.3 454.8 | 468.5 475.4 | 0.067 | 1.88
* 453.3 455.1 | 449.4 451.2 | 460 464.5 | 0.131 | 1.9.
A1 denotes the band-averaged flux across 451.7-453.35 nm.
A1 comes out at 1.75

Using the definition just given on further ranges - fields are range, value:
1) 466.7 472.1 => 1.96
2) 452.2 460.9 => 1.82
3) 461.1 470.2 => 1.95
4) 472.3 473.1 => 1.99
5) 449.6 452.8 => 1.84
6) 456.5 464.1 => 1.89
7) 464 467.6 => 1.94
